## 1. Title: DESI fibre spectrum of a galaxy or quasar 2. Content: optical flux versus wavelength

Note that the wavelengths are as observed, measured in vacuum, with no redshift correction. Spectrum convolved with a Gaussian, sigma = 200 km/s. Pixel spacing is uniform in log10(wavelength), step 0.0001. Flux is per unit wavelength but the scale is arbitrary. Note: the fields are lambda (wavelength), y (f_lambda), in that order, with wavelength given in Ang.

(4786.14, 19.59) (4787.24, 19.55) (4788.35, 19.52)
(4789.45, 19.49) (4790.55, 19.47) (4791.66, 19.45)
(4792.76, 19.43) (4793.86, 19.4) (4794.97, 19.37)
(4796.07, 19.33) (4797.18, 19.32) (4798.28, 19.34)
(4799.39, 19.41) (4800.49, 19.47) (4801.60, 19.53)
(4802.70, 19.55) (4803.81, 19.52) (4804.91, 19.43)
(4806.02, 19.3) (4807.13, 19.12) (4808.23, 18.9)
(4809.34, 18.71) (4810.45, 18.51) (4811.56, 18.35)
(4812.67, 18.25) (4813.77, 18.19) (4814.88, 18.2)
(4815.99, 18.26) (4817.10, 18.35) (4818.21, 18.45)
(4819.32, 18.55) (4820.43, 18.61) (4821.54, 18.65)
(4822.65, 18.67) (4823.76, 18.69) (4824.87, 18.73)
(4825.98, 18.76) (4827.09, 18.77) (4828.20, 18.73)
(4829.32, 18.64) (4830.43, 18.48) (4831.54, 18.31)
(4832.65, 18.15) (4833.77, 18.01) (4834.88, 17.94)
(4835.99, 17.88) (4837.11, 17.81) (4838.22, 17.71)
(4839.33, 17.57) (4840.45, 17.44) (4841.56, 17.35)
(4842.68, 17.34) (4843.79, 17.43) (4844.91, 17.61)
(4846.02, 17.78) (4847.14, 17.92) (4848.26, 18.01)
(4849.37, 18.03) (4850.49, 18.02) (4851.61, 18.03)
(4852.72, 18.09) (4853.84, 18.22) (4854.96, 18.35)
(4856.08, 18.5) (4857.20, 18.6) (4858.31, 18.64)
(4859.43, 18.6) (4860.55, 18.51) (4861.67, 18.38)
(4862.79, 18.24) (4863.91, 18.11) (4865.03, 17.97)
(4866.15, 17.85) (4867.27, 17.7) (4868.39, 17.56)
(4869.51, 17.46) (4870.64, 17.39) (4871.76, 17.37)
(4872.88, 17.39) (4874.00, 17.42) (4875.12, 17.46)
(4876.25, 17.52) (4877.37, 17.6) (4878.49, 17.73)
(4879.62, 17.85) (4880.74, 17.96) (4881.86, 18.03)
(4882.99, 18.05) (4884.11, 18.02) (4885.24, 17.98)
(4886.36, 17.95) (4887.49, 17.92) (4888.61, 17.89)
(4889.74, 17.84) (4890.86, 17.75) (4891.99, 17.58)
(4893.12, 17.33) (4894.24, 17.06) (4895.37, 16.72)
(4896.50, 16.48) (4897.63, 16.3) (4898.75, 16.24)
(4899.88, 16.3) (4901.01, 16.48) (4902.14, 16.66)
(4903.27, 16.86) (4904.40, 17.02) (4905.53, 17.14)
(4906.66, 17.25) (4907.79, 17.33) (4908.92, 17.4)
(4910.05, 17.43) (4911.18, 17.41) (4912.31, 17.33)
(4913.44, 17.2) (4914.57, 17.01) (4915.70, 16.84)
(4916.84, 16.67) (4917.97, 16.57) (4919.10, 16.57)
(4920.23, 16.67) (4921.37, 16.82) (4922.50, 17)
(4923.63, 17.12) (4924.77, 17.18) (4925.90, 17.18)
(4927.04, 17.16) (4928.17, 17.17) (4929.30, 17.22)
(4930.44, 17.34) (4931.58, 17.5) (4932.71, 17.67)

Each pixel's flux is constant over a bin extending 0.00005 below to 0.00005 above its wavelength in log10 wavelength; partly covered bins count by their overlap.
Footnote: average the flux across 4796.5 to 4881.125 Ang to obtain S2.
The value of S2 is 18.3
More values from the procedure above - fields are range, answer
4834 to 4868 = 18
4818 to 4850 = 18.1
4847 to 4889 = 18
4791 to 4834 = 18.8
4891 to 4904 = 16.8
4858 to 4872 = 18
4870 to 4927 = 17.2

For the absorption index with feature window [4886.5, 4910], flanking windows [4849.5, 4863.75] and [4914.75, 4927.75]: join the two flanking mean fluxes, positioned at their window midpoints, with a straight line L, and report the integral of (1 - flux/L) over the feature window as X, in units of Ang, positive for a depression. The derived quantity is 0.4 Ang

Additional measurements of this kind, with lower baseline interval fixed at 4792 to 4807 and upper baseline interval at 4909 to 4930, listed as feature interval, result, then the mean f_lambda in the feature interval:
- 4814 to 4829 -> 0.3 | 18.6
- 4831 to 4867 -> 0.8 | 18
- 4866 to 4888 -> 0.2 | 17.7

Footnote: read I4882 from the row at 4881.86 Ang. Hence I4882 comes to 18.03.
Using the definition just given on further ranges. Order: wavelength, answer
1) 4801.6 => 19.53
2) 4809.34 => 18.71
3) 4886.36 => 17.95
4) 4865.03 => 17.97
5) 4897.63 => 16.3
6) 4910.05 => 17.43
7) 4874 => 17.42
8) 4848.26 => 18.01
